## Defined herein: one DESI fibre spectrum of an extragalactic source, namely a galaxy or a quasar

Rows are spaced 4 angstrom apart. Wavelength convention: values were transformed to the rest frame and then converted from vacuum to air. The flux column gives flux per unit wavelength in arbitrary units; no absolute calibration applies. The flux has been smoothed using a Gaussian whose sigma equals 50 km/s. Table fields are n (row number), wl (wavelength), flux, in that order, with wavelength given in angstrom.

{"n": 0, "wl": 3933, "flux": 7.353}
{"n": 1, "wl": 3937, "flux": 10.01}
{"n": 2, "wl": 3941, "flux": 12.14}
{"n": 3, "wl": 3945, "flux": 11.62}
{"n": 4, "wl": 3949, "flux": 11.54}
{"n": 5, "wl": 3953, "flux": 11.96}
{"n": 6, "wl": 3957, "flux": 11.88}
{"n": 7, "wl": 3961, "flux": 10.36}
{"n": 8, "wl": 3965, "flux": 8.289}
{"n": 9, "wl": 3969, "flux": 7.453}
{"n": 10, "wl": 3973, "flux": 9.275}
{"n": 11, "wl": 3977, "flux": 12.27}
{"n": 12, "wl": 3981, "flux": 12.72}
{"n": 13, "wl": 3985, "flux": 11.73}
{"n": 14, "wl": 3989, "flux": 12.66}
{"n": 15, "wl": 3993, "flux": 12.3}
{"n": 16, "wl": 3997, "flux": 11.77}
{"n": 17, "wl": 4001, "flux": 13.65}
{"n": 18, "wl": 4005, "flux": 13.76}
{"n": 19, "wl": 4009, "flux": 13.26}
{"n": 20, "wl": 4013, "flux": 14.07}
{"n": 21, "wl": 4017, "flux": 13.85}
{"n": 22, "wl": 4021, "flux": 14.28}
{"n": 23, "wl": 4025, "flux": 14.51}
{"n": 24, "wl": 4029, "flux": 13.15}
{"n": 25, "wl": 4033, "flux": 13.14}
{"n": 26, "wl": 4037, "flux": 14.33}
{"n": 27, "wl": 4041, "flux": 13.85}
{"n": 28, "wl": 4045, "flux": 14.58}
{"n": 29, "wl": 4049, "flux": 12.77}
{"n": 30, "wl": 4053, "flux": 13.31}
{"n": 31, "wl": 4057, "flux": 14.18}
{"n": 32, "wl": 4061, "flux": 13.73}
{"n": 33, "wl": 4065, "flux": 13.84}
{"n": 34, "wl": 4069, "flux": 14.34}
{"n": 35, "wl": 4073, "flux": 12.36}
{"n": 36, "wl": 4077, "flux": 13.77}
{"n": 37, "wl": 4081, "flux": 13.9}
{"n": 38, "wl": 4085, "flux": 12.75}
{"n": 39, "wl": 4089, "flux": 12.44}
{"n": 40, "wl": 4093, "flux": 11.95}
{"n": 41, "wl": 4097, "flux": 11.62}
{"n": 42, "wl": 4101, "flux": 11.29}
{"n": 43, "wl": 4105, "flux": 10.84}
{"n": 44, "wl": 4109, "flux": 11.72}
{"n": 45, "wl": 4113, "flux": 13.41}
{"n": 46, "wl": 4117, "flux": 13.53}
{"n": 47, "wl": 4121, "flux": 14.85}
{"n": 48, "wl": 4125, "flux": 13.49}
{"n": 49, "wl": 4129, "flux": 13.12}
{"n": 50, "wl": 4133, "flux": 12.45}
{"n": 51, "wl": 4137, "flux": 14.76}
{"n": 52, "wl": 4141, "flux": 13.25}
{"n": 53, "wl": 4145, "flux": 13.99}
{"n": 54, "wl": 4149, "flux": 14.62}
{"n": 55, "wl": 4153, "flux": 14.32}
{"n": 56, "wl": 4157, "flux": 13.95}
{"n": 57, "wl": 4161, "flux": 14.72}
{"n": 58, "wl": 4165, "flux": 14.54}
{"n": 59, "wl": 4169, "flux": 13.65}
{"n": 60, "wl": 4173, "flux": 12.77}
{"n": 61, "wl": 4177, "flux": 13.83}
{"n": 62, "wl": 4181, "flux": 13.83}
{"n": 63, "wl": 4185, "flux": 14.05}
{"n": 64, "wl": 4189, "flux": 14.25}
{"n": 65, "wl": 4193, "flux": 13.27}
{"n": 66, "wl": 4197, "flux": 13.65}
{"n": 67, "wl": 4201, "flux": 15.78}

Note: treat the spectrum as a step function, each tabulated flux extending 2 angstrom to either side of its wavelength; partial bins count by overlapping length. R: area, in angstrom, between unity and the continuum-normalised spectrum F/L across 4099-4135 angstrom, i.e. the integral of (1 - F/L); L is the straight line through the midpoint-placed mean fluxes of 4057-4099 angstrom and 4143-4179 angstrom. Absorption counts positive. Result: 2.2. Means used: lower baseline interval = 13.1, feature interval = 12.7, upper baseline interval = 14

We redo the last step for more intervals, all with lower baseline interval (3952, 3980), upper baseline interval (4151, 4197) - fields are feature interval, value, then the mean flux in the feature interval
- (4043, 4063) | -3.3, 13.7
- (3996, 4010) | -3.0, 13.2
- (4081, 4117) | 1.1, 12.2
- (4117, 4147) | -1.2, 13.7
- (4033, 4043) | -2.1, 13.9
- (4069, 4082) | -1.4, 13.5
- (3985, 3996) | -1.7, 12.3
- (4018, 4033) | -3.4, 13.9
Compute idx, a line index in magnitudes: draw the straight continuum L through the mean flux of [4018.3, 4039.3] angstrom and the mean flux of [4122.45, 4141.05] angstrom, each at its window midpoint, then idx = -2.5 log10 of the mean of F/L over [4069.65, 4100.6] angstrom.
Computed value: 0.08 mag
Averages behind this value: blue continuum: 13.9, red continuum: 13.5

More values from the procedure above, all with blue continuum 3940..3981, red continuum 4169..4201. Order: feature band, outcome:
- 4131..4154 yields -0.053 mag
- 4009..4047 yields -0.194 mag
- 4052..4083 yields -0.126 mag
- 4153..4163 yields -0.071 mag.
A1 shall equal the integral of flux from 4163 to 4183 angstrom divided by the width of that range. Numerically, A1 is 13.7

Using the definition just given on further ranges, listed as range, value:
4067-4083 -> 13.6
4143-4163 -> 14.3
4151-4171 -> 14.2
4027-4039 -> 13.5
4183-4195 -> 13.9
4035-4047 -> 14.3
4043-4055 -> 13.6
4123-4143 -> 13.4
